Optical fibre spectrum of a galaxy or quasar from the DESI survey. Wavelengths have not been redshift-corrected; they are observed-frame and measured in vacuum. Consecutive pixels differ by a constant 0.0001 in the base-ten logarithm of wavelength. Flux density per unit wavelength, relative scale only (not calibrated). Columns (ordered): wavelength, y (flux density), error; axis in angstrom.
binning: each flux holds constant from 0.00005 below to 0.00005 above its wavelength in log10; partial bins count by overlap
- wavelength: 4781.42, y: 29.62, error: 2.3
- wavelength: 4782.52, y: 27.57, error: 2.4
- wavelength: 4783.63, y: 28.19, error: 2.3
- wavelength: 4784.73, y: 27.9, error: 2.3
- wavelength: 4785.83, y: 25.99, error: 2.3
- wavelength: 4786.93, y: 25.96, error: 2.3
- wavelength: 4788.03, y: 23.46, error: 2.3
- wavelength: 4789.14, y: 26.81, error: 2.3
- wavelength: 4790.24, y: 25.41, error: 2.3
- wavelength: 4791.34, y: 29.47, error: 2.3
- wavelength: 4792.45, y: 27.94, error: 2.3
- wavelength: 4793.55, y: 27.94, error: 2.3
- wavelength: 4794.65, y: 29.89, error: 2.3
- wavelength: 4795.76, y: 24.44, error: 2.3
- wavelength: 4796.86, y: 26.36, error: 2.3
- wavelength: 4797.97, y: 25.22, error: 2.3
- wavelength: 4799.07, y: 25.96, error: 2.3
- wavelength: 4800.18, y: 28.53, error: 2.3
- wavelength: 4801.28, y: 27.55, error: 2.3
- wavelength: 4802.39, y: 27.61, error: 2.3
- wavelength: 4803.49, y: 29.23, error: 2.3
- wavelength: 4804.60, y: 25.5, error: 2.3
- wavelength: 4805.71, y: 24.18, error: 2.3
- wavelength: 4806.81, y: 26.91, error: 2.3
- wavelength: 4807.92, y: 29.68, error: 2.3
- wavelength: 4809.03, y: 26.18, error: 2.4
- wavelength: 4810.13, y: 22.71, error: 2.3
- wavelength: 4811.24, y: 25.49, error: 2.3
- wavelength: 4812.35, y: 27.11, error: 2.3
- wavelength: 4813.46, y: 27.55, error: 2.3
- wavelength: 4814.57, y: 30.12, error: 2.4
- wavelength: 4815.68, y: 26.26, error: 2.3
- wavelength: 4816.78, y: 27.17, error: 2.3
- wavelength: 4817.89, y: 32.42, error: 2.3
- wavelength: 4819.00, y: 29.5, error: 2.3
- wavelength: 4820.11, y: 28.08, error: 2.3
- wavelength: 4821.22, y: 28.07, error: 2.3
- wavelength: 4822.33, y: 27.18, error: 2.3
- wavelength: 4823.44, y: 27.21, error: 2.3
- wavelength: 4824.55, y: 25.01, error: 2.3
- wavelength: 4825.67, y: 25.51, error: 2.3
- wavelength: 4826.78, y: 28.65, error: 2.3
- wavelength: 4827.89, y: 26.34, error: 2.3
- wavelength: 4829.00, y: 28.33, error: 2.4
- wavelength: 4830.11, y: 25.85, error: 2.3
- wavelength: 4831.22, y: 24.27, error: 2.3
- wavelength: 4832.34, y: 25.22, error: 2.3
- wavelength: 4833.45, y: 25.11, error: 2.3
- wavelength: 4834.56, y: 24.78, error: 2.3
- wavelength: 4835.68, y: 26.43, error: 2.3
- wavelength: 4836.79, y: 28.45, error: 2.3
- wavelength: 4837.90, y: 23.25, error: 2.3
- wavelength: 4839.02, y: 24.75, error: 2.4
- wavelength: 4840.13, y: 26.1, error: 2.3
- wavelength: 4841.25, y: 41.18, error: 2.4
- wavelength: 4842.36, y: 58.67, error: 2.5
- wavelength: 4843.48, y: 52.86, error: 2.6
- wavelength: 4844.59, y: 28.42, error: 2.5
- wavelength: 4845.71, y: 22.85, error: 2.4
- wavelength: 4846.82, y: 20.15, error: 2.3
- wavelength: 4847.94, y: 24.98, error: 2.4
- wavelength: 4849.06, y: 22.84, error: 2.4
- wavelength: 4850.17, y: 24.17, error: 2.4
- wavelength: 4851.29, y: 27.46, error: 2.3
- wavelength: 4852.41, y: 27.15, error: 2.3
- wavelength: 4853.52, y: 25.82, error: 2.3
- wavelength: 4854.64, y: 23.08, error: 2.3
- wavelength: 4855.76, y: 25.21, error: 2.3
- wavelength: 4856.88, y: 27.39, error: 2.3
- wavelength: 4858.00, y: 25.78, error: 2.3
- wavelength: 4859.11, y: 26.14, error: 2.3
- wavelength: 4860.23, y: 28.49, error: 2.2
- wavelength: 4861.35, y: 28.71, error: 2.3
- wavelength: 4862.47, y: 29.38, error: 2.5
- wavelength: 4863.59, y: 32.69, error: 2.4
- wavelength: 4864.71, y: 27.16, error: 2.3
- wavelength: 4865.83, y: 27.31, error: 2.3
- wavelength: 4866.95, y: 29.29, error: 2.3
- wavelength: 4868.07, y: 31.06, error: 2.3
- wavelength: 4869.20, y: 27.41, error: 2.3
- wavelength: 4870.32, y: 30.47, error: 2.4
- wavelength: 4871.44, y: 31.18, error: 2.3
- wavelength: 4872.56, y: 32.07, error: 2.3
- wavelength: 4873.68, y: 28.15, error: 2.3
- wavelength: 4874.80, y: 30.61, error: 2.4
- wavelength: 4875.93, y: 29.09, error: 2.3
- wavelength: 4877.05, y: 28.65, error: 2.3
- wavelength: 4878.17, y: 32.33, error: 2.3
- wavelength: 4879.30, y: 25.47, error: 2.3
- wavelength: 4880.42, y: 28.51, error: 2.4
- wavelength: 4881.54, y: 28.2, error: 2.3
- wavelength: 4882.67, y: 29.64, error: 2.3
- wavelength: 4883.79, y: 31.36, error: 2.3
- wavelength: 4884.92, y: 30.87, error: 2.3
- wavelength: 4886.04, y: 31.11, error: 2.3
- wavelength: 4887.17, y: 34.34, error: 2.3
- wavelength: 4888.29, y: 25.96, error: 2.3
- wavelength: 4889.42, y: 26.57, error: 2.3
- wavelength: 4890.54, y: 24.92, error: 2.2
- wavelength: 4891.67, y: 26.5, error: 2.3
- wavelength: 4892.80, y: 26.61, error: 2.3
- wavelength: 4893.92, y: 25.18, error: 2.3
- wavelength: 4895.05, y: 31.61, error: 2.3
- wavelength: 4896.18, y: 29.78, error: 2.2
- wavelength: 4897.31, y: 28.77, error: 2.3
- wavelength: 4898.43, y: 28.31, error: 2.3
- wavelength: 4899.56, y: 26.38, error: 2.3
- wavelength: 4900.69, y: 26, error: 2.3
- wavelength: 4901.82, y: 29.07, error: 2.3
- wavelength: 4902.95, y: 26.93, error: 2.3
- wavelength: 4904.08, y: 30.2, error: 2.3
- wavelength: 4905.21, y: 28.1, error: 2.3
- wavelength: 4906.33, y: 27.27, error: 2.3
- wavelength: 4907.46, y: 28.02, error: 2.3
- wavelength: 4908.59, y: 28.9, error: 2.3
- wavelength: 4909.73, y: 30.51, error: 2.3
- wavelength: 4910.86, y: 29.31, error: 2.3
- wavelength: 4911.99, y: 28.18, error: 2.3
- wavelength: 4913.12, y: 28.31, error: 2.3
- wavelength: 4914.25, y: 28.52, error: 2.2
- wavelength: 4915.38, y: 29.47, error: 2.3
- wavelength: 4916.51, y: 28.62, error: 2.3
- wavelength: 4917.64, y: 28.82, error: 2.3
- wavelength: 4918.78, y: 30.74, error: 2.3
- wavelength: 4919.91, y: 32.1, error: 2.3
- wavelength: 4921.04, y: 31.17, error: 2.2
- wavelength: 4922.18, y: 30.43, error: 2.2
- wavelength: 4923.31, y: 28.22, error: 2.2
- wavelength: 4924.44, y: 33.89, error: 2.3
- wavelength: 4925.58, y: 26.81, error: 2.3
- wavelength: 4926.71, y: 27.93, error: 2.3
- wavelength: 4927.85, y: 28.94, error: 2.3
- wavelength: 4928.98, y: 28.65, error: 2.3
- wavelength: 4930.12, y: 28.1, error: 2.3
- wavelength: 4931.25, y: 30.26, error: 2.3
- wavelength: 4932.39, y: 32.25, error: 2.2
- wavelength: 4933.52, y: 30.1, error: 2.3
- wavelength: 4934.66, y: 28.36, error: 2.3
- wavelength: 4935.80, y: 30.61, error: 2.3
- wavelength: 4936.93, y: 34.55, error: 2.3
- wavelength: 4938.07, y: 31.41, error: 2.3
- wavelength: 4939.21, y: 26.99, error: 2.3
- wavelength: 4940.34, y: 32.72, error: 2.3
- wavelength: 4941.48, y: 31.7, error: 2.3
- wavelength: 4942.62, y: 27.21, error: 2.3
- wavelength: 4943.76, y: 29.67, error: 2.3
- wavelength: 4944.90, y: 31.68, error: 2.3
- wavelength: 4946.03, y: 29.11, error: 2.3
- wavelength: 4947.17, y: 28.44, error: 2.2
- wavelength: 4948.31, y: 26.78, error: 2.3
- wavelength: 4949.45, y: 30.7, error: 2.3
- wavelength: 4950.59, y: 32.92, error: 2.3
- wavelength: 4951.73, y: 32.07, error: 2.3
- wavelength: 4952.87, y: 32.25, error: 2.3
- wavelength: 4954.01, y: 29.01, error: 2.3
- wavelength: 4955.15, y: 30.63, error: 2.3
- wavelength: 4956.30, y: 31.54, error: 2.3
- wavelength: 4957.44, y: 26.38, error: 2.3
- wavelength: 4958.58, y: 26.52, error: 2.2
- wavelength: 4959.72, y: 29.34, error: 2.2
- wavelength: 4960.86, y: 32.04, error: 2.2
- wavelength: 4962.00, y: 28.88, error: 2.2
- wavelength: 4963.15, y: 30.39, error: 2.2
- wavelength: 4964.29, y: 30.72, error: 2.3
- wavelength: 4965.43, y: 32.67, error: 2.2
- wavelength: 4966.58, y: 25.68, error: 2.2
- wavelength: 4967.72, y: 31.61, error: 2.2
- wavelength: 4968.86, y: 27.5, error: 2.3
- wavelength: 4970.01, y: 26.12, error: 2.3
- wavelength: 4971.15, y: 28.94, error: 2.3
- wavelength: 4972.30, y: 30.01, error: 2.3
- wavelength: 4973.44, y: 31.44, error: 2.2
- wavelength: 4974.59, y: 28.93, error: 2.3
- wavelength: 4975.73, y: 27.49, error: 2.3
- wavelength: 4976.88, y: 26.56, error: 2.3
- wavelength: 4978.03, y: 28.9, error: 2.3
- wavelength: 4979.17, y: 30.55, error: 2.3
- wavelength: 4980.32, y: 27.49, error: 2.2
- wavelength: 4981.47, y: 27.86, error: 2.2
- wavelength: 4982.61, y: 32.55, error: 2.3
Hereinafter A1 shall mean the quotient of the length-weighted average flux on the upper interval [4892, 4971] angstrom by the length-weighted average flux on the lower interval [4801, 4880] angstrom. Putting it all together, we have 1.04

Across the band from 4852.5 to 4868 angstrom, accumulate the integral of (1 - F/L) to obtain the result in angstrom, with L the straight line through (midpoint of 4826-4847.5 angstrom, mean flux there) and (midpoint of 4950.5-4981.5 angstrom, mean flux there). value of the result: 1.0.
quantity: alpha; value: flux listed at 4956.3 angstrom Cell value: 31.54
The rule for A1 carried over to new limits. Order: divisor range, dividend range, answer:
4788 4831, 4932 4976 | 1.10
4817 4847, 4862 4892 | 1.00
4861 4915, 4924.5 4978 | 1.03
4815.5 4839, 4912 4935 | 1.10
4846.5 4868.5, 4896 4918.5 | 1.06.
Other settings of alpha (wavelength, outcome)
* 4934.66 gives 28.36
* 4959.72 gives 29.34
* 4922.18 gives 30.43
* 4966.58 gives 25.68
